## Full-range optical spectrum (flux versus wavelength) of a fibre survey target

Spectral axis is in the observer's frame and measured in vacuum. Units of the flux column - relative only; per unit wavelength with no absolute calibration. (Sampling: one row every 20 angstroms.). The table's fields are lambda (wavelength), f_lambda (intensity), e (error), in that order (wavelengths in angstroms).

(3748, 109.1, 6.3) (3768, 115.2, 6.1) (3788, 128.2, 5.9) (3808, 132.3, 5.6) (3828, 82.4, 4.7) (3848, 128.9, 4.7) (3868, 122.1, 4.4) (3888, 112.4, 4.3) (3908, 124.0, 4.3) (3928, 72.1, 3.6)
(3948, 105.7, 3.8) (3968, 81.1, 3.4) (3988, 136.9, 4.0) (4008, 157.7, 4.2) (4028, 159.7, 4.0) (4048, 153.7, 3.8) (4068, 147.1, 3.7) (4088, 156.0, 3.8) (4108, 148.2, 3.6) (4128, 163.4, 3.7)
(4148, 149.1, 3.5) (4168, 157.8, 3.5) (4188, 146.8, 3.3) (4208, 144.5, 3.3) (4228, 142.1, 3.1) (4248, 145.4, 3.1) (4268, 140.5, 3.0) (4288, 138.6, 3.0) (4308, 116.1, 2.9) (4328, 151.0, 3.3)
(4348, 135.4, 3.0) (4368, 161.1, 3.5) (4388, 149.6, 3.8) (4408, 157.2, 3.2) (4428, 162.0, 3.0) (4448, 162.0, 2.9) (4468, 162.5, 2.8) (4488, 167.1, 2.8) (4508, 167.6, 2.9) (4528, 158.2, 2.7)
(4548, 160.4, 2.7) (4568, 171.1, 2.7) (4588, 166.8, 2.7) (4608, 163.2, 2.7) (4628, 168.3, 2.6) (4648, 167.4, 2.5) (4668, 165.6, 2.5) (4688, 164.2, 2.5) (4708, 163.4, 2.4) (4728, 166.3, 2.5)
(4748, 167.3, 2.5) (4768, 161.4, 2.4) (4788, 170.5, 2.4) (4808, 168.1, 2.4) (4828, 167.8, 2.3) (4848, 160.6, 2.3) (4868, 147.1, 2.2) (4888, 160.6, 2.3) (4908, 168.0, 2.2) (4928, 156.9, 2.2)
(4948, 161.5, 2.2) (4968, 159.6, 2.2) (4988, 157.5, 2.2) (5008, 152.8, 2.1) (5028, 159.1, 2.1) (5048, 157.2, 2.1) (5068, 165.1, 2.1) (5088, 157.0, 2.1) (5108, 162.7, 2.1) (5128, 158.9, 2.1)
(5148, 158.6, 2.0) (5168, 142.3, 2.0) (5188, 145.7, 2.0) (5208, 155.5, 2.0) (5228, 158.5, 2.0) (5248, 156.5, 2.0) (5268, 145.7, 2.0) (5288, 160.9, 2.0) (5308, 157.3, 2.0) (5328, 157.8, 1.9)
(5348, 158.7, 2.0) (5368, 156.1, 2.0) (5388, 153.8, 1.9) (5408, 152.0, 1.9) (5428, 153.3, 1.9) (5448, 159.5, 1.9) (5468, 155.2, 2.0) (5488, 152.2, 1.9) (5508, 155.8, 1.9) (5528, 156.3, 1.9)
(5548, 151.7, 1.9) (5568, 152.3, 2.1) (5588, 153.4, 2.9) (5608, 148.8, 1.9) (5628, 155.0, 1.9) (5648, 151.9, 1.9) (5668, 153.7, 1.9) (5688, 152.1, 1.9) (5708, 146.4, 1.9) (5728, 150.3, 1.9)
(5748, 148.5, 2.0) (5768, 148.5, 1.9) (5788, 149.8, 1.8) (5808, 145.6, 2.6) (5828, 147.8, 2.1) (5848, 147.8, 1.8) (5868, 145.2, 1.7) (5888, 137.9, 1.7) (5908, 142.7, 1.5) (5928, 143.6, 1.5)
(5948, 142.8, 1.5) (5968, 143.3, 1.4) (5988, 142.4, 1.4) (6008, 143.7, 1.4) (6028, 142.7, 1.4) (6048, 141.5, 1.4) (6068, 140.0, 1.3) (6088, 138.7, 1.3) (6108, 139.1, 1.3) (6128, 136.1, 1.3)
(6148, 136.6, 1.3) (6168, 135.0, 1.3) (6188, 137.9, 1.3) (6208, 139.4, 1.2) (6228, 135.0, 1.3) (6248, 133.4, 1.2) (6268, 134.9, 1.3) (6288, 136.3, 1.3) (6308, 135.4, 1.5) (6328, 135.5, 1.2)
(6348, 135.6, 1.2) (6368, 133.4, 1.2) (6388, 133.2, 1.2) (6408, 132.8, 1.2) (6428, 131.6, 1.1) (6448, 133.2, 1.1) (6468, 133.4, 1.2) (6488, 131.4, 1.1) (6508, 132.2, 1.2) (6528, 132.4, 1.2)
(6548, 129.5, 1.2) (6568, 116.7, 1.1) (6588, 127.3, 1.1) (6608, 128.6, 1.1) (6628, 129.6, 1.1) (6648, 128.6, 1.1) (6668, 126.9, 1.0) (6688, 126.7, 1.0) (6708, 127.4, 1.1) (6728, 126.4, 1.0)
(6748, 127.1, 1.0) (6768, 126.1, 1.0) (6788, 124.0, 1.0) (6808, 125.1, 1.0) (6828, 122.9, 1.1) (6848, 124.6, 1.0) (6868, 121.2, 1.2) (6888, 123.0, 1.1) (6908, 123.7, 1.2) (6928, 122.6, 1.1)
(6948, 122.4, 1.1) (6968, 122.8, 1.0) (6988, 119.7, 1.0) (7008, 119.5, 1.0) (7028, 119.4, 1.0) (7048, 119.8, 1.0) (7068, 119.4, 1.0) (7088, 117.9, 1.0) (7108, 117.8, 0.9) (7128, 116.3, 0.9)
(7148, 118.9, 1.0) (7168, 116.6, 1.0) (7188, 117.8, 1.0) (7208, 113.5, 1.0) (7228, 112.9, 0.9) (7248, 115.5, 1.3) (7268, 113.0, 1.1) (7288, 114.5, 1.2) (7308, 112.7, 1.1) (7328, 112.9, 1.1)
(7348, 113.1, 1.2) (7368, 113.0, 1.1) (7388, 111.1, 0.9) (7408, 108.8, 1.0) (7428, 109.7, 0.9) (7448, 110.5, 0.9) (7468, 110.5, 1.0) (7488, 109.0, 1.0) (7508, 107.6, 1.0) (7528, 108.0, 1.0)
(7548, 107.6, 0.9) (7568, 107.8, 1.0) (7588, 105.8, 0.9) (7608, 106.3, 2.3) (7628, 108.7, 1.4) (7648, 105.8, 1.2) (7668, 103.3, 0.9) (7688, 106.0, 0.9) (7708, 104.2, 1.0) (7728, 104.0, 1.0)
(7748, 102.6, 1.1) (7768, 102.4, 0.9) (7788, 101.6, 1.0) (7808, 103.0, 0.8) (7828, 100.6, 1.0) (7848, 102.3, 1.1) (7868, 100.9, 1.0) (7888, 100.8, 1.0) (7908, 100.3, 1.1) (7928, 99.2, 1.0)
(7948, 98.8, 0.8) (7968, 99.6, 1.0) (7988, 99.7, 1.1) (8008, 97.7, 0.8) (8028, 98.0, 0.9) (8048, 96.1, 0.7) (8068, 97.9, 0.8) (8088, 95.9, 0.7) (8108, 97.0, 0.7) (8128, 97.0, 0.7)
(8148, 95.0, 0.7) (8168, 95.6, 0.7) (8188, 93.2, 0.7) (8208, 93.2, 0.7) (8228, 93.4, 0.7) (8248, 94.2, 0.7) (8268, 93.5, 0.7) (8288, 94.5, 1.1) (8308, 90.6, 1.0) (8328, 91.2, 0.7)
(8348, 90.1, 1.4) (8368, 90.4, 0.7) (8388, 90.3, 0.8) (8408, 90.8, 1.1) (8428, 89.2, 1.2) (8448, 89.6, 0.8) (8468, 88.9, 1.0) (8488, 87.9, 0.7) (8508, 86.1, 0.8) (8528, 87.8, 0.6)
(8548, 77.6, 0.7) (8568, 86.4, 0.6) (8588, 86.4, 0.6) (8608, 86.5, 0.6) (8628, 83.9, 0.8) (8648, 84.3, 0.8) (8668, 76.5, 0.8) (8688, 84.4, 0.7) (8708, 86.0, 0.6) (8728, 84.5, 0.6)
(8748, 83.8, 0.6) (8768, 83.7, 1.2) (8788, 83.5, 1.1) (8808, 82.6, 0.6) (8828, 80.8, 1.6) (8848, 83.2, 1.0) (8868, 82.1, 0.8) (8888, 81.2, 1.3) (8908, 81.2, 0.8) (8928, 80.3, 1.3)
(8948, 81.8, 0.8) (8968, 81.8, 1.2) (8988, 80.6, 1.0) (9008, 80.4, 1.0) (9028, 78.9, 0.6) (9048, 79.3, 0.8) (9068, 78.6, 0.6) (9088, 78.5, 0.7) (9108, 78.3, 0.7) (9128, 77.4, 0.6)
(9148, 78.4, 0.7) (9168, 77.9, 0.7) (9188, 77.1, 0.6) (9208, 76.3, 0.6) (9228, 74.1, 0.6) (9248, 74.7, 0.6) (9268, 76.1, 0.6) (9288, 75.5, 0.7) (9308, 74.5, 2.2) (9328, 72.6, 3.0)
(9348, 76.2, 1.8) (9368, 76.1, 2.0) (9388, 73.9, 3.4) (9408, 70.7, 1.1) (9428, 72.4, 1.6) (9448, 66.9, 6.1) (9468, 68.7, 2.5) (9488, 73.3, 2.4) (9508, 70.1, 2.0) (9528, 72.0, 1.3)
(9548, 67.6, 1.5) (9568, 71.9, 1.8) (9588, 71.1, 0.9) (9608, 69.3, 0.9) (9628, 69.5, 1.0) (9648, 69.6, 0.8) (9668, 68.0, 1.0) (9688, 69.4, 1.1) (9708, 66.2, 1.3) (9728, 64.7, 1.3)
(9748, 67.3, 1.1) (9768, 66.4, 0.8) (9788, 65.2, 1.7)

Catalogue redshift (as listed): 0.000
